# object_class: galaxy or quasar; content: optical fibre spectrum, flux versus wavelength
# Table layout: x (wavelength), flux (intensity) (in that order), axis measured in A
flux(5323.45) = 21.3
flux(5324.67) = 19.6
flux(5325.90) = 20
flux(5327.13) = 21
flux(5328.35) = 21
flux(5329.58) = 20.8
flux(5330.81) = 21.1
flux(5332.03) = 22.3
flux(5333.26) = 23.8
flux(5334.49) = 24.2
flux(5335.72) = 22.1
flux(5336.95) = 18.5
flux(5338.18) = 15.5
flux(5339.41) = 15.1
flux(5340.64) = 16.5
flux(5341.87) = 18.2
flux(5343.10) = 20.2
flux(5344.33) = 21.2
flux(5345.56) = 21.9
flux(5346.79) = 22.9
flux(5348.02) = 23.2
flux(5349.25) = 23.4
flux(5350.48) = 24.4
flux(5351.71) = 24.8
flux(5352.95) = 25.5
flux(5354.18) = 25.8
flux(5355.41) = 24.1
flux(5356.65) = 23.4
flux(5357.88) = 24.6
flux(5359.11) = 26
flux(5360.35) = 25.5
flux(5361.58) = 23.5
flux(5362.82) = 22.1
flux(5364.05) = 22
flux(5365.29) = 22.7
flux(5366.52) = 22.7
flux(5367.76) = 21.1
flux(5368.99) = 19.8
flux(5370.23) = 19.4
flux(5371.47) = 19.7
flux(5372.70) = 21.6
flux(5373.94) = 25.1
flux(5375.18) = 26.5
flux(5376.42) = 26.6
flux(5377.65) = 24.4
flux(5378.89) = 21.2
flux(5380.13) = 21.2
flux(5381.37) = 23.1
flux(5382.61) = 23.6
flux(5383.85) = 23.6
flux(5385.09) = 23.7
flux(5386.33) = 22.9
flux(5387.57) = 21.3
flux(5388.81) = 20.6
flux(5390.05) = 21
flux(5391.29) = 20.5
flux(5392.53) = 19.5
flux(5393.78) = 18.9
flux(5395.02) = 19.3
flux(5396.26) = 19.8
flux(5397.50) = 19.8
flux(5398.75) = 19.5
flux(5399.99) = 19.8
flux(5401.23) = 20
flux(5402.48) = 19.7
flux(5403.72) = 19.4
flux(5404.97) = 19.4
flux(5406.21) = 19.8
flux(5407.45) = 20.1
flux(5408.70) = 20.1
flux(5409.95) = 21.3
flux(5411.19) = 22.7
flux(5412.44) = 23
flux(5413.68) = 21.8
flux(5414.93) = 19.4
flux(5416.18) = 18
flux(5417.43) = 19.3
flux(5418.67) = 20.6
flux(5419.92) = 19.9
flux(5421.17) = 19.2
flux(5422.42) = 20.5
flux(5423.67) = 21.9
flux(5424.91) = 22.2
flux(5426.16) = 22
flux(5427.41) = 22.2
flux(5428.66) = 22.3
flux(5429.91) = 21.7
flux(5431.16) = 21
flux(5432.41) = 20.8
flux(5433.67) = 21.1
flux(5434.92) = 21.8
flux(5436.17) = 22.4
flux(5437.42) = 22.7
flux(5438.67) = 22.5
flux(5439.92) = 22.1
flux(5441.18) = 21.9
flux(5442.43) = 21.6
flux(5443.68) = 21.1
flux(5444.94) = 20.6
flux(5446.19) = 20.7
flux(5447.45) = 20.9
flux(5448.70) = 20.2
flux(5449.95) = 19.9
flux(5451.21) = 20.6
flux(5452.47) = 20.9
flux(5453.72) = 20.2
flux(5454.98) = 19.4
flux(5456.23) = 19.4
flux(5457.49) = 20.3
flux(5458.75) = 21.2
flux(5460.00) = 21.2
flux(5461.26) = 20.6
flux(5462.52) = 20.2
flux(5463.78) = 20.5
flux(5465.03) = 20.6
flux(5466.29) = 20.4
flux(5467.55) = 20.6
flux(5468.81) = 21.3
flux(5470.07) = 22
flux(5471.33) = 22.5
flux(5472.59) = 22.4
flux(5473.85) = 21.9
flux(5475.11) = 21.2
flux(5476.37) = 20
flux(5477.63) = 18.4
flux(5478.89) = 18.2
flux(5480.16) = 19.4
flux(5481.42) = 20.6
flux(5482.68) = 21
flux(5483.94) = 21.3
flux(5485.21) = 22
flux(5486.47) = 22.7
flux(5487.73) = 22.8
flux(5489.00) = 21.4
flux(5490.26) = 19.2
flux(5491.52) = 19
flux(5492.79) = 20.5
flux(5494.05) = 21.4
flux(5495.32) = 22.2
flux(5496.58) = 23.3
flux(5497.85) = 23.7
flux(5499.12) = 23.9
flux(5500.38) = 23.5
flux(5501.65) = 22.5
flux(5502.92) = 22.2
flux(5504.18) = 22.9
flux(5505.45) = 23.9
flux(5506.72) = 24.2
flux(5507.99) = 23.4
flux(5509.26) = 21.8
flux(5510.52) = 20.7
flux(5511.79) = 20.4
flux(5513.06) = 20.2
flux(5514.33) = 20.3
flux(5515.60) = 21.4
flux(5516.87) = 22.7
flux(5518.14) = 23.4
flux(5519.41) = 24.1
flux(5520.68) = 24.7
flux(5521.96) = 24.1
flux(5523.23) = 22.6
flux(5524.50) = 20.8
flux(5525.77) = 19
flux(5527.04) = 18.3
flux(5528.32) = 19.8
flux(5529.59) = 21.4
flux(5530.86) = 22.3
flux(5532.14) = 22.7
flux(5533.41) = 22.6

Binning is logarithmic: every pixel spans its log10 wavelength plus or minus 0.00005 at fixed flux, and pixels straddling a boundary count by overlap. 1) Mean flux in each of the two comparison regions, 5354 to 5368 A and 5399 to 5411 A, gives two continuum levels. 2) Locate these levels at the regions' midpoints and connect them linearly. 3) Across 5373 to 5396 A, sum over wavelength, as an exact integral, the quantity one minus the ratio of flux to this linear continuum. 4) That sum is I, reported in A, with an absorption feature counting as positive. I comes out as -0.6 A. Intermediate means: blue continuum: 23.6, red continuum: 20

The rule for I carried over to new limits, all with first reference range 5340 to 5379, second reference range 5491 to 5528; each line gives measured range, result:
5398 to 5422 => 2.6 A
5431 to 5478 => 2.9 A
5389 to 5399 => 1.2 A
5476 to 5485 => 0.9 A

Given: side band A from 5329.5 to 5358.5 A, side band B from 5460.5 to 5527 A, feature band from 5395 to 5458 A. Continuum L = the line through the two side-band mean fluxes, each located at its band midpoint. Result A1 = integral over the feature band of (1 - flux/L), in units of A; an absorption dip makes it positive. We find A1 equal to 2.8 A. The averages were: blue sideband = 21.8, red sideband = 21.6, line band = 20.7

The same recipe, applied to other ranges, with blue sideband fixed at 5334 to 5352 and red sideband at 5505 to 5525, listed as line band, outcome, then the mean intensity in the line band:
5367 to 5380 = -0.9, 22.5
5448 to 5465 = 1.1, 20.4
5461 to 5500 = 1.6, 21.2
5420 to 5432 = 0.1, 21.4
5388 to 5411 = 1.4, 20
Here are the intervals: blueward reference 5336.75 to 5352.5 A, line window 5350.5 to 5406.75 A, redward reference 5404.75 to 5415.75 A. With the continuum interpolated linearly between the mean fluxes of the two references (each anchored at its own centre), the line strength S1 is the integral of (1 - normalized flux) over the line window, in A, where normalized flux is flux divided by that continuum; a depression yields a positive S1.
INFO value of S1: -3.86 A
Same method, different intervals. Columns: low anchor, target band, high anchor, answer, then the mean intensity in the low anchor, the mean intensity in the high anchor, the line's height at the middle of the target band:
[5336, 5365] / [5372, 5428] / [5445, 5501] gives 1.1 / 22.1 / 21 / 21.7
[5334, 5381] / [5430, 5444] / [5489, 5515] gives 0.2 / 22.3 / 22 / 22.1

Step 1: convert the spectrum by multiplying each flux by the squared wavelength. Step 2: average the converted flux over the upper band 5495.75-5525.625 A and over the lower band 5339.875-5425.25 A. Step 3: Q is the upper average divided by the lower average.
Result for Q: 1.1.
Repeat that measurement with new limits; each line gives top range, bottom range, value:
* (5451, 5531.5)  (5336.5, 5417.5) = 1.04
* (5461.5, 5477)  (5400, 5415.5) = 1.05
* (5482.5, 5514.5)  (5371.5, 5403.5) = 1.06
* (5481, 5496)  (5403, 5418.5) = 1.07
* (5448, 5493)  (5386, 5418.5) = 1.05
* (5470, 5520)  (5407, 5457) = 1.06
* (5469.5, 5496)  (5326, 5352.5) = 1.05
